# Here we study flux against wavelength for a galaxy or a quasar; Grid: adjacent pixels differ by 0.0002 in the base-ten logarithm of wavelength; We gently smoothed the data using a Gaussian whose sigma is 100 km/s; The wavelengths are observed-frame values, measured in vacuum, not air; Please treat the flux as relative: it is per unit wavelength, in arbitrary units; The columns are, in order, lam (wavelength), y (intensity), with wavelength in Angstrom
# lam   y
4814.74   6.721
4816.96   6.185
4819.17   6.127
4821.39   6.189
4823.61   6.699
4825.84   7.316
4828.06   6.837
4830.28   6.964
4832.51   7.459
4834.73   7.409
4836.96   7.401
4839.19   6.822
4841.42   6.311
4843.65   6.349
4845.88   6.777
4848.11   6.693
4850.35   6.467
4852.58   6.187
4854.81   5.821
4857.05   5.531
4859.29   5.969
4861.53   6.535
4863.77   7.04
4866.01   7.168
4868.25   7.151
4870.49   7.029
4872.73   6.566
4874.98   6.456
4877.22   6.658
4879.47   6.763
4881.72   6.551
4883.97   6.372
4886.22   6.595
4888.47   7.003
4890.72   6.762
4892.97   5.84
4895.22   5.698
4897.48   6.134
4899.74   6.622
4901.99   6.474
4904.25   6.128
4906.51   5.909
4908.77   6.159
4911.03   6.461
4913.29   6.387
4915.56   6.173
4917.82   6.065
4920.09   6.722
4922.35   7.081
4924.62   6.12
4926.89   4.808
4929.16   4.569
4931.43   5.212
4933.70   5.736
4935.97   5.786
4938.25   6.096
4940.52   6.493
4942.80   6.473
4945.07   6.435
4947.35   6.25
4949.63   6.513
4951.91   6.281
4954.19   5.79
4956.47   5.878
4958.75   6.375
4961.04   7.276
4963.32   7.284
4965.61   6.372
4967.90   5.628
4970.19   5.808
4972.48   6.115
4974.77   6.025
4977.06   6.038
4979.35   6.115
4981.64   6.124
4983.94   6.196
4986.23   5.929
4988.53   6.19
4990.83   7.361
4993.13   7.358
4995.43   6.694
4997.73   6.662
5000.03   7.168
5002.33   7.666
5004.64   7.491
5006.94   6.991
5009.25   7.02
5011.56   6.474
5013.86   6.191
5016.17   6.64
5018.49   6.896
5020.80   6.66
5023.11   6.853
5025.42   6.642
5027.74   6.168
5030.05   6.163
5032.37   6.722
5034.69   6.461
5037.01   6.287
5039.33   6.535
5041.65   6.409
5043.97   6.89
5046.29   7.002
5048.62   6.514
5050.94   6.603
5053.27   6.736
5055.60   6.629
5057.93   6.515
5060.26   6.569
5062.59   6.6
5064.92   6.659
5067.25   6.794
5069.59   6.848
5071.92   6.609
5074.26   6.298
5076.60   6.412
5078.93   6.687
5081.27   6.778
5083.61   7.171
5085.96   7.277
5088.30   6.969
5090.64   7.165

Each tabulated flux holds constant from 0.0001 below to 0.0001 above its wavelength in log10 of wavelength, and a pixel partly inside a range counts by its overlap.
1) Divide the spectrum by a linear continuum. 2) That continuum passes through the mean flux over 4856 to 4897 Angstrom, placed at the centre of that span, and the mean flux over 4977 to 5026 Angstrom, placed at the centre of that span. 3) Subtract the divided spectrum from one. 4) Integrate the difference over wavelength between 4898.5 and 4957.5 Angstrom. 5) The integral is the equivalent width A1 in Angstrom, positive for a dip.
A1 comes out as 4.5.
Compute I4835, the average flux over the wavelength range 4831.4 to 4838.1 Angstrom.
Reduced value 7.42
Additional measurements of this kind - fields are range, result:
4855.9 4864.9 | 6.26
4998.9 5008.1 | 7.33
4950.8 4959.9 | 6.08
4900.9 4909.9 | 6.16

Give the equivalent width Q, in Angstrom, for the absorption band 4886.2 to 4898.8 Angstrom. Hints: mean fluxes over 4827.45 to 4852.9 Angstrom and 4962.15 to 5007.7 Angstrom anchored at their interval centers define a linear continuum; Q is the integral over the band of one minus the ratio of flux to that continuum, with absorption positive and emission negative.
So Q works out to 0.8 Angstrom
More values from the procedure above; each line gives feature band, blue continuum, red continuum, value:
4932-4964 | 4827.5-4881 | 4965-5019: 1.4 Angstrom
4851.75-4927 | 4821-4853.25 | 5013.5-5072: 4.0 Angstrom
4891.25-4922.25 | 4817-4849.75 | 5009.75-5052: 2.1 Angstrom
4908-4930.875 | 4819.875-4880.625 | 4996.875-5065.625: 2.2 Angstrom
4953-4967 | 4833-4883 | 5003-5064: 0.3 Angstrom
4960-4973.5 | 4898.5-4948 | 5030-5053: -0.3 Angstrom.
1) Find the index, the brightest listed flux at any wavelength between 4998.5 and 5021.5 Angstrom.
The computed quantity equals 7.666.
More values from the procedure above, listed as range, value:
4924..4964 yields 7.284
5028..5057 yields 7.002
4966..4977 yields 6.115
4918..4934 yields 7.081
